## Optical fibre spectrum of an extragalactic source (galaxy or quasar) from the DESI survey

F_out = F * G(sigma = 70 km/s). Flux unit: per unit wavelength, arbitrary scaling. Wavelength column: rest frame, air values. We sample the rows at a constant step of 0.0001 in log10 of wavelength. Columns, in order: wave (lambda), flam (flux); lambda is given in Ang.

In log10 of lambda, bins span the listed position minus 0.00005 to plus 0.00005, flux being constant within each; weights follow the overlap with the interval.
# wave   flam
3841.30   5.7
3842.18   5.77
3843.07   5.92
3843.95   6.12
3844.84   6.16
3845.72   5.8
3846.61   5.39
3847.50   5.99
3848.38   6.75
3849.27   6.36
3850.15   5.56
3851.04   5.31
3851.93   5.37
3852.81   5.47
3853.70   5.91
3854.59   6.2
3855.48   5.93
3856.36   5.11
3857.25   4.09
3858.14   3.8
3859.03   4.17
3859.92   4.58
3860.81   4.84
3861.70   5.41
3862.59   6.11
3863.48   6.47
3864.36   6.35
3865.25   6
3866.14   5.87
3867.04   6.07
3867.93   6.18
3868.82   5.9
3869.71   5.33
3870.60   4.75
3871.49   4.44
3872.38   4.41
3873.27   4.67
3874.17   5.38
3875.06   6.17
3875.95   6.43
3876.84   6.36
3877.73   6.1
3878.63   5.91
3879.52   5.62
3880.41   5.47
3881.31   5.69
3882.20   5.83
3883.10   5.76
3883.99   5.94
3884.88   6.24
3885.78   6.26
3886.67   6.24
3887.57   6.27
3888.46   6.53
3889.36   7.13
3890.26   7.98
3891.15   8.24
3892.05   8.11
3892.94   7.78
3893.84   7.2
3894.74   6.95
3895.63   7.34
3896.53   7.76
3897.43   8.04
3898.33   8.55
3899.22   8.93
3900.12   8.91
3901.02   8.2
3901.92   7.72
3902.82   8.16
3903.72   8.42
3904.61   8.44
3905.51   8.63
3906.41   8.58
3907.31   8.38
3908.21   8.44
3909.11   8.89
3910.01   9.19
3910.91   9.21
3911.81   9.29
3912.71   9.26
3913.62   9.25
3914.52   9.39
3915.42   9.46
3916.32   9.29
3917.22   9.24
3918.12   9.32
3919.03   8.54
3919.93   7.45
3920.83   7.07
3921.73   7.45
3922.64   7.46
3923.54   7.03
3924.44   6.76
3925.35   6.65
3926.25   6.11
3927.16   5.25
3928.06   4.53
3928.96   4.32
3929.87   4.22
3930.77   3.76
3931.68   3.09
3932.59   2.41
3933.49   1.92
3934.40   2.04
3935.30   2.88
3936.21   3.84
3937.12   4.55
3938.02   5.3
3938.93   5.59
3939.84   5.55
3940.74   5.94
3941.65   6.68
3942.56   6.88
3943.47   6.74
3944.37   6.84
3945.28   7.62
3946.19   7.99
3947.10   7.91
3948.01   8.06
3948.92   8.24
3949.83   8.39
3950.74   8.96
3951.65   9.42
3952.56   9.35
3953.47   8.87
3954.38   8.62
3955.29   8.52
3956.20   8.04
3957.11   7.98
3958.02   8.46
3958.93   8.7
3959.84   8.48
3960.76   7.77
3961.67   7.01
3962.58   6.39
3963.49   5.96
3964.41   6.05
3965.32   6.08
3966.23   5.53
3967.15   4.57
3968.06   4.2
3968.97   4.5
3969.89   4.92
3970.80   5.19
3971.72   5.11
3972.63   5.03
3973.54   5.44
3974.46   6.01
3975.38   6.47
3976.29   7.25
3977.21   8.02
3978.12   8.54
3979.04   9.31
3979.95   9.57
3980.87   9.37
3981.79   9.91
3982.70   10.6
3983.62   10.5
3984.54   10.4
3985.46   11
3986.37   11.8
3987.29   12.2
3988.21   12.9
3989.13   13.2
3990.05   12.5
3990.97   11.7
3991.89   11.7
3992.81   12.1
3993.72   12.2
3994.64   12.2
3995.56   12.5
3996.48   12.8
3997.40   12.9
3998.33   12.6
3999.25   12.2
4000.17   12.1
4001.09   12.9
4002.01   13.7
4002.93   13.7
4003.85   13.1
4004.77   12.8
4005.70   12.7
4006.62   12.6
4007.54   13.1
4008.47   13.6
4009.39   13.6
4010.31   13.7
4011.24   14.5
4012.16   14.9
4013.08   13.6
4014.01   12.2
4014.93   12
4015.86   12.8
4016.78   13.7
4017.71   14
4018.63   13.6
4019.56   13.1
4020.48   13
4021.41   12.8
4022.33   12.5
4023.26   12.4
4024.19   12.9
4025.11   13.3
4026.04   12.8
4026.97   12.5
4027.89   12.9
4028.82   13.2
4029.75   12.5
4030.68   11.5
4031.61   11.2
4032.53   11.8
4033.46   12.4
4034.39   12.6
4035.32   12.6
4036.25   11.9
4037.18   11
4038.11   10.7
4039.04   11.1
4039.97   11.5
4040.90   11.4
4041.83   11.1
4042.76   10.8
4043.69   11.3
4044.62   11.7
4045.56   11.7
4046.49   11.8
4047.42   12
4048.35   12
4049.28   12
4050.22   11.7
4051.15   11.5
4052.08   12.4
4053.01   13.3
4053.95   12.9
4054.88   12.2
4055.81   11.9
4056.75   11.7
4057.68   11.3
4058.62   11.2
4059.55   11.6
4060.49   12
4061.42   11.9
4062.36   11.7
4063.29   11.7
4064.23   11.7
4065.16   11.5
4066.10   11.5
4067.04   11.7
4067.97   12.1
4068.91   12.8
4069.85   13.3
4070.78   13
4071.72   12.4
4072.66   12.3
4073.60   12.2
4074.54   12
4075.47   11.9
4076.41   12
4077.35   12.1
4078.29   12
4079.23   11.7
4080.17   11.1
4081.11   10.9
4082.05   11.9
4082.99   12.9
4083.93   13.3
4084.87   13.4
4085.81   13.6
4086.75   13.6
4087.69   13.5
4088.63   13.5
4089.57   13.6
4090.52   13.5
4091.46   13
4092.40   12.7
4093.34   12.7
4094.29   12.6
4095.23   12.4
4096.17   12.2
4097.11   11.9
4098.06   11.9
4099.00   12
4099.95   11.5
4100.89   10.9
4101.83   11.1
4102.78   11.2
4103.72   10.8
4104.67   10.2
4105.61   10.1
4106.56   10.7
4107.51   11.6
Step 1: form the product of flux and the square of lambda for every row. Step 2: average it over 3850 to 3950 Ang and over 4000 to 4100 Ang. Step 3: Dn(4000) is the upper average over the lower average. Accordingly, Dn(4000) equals 2.0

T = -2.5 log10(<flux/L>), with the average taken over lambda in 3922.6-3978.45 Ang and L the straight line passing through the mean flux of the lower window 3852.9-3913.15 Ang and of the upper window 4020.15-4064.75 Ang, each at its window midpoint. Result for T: 0.38 mag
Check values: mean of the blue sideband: 6.69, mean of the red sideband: 12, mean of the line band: 6.28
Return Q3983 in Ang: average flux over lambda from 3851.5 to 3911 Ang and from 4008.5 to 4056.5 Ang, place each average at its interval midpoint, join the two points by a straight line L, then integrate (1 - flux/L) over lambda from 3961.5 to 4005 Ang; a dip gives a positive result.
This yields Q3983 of 4.6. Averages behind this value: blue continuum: 6.57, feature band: 9.53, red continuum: 12.4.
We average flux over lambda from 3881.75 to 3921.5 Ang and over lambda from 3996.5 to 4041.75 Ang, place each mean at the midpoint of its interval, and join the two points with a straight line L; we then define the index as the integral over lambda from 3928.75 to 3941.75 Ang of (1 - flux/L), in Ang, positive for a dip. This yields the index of 7.4 Ang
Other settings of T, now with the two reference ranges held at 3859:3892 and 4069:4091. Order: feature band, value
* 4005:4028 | -0.24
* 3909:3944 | 0.16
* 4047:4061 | -0.02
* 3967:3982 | 0.35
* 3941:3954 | 0.04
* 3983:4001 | -0.24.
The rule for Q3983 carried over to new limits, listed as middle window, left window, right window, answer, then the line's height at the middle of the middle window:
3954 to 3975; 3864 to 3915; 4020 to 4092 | 6.5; 9.39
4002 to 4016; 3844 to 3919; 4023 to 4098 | -3.5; 10.6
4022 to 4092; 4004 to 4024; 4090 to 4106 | 1.7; 12.5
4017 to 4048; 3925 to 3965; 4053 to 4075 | -4.9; 10.6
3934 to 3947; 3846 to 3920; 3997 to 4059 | 4.9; 9.06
